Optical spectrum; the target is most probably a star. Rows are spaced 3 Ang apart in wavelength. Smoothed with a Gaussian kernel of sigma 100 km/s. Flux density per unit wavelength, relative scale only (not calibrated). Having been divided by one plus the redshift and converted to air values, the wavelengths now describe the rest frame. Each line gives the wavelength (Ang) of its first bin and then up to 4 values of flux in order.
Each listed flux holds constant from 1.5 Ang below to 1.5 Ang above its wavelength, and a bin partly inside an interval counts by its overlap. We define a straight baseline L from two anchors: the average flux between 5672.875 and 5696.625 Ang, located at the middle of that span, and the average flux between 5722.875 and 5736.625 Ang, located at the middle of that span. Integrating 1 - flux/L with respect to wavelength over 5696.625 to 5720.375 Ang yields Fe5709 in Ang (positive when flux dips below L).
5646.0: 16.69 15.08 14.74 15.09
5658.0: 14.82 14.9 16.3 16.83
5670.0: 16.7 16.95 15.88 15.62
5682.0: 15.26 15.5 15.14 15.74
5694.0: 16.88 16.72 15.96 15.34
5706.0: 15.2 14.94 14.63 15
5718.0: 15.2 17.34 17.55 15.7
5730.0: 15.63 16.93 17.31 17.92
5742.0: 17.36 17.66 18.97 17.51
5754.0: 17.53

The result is 1.2 Ang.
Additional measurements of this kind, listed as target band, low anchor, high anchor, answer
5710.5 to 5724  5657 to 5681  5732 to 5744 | 1.0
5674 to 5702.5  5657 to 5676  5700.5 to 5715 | -0.5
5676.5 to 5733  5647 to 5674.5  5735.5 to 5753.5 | 3.5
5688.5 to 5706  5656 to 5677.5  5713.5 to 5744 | 0.3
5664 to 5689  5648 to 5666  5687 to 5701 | -0.5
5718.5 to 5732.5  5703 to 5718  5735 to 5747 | -0.2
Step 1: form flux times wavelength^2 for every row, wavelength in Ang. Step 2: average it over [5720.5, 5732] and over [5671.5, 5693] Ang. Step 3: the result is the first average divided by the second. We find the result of 1.1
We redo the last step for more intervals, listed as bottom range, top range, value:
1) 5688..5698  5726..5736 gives 1.02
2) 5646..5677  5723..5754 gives 1.12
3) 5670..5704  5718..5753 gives 1.10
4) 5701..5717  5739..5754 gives 1.20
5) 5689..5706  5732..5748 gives 1.12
